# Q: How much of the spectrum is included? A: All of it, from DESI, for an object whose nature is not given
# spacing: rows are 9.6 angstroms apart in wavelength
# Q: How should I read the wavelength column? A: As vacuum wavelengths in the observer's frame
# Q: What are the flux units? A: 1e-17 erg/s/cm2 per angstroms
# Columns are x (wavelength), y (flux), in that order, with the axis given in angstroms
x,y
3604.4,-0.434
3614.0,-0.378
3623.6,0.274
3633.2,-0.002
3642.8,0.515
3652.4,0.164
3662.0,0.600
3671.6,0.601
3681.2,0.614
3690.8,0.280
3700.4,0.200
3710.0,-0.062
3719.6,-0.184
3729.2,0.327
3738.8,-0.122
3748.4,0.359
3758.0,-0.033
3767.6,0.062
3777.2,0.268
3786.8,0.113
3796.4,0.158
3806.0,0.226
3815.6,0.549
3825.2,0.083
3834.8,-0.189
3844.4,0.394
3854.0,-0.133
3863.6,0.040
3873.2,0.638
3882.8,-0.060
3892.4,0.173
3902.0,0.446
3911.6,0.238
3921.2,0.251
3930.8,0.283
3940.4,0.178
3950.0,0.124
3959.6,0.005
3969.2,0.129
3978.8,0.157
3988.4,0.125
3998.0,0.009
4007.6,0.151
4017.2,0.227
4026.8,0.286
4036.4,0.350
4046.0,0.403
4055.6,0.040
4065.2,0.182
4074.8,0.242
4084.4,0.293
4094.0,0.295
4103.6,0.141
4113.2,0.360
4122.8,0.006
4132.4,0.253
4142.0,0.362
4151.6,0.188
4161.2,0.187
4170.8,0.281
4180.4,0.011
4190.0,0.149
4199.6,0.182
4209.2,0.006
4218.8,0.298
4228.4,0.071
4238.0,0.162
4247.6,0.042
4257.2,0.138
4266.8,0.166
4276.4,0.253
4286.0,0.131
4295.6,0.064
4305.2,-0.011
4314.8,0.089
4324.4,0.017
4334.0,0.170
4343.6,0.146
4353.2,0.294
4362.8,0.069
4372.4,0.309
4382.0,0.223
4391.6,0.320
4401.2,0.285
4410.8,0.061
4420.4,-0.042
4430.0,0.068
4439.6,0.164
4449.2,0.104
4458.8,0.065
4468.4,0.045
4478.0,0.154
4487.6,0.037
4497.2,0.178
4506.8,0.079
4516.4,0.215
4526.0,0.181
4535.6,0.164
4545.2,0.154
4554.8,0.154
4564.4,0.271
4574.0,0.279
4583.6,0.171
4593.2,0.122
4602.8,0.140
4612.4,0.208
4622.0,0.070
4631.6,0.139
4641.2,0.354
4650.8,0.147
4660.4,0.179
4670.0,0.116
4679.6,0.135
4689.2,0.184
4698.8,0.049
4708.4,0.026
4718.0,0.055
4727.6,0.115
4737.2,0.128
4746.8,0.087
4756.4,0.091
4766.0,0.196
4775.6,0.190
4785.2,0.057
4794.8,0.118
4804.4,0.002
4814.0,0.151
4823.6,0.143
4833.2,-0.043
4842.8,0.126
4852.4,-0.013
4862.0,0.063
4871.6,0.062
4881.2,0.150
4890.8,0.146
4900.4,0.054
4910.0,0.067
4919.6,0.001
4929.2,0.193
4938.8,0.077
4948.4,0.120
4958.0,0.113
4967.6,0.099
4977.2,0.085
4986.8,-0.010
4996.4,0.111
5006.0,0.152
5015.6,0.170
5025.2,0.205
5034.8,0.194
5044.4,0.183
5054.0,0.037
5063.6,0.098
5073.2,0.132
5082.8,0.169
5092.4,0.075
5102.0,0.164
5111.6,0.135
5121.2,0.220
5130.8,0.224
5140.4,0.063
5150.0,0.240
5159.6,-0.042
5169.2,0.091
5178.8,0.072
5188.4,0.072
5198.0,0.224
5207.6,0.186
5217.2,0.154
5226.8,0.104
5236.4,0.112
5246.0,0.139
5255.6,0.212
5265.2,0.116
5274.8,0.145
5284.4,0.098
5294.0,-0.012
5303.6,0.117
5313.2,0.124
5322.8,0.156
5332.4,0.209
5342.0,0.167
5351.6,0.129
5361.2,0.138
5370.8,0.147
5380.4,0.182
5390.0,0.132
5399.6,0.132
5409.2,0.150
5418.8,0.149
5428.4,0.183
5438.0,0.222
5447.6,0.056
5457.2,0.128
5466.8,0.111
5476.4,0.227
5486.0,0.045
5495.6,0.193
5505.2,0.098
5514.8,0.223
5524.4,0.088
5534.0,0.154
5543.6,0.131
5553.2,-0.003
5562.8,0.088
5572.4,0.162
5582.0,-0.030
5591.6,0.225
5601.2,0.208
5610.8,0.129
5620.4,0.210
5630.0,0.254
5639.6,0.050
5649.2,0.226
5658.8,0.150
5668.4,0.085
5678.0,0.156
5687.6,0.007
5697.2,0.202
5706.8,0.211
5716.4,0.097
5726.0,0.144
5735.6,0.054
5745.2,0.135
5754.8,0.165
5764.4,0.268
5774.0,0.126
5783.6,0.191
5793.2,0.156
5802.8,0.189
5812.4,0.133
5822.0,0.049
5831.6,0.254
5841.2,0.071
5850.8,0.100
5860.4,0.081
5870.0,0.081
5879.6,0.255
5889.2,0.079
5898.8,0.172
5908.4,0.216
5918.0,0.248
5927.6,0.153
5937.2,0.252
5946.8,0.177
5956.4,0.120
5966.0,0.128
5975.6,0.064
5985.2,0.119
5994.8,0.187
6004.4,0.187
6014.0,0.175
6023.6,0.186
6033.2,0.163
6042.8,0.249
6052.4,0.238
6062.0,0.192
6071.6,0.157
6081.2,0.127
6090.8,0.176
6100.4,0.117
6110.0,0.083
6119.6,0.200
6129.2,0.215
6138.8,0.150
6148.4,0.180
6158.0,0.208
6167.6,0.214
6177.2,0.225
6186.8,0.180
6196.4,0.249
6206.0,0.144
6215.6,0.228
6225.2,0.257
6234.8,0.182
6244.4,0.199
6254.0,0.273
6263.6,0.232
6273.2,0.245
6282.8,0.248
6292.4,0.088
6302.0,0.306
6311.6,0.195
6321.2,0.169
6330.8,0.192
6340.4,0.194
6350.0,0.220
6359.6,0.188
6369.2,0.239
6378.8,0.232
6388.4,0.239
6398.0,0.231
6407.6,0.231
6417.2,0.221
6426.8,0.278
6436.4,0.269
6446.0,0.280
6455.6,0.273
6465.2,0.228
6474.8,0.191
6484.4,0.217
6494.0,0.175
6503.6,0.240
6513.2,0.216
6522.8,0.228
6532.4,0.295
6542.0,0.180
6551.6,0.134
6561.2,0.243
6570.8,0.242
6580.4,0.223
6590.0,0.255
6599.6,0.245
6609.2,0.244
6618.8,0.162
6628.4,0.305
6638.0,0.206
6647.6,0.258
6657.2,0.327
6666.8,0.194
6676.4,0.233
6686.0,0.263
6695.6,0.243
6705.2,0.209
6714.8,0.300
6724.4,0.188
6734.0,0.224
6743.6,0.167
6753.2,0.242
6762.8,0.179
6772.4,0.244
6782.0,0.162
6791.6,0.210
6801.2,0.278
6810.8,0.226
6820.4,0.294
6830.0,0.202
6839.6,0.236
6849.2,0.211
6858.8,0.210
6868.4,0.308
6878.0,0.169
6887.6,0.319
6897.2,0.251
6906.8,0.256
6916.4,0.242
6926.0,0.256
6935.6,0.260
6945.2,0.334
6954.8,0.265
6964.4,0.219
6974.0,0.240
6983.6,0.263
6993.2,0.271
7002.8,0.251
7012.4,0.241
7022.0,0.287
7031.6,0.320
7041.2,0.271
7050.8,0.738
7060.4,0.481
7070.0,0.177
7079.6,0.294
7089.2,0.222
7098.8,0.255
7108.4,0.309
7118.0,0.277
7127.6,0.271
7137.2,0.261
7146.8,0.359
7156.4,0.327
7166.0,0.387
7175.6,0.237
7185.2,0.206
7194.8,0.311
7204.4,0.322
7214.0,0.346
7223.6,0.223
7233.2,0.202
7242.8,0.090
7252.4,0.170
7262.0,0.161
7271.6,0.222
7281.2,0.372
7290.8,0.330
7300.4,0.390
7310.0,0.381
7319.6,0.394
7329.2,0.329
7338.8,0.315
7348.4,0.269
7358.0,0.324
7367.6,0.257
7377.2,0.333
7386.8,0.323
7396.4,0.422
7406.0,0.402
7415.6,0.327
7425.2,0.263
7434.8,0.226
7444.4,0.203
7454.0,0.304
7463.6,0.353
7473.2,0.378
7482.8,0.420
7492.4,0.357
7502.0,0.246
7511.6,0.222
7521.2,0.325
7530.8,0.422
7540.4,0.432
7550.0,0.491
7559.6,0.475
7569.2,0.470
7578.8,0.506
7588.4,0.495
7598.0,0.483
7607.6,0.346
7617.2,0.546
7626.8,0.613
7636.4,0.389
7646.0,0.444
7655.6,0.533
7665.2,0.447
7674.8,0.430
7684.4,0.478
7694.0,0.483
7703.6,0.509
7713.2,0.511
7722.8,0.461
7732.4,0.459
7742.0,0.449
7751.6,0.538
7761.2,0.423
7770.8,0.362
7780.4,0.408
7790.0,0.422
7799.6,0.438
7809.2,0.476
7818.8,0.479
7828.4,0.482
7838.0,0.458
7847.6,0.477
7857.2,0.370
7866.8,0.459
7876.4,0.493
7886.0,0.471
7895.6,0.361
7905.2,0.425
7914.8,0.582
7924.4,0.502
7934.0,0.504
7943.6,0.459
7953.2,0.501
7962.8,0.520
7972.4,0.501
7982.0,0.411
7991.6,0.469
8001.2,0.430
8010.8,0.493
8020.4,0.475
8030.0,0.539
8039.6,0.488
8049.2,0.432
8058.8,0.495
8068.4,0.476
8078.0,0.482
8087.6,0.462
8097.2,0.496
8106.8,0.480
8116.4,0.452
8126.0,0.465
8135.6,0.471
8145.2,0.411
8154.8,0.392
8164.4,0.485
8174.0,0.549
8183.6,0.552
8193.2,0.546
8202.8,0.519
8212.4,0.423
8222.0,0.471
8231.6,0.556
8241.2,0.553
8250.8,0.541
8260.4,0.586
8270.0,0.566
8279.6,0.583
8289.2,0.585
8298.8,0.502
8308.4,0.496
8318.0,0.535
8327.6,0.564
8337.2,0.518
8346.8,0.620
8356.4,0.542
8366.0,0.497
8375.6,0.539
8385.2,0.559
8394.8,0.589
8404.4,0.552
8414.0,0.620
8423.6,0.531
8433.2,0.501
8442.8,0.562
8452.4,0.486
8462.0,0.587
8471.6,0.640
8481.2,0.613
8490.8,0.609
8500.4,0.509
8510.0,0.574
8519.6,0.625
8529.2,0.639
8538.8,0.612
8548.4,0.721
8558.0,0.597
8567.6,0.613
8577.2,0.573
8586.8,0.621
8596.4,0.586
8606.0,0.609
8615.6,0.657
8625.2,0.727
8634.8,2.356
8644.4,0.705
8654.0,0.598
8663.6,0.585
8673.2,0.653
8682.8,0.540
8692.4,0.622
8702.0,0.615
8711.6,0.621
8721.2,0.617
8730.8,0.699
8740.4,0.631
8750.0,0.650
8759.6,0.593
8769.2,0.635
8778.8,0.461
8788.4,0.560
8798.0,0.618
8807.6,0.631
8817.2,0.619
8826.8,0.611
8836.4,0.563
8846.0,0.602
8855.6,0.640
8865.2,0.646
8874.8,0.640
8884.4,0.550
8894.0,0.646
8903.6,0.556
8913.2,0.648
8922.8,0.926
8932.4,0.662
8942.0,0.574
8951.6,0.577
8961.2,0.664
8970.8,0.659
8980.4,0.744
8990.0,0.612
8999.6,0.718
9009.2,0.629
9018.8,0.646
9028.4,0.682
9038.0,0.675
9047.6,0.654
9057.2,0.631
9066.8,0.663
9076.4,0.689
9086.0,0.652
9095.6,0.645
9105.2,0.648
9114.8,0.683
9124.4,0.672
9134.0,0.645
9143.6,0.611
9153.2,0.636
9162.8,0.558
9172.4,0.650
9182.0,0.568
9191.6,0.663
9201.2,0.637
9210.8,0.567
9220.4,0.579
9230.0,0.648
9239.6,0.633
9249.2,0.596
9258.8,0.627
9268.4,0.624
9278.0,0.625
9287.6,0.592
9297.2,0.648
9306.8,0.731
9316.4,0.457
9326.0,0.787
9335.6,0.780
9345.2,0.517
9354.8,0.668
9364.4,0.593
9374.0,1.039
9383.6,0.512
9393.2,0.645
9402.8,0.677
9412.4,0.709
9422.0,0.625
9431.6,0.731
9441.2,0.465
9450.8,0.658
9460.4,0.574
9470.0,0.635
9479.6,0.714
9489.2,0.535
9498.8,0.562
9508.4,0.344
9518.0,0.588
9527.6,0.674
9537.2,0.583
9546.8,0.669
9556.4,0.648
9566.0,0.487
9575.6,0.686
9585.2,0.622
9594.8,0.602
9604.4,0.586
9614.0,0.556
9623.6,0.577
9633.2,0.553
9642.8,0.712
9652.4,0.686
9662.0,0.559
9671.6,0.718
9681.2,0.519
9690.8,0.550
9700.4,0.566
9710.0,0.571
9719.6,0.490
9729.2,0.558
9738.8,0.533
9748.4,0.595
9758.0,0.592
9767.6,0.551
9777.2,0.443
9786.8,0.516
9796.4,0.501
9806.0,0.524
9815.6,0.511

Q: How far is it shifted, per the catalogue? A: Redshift 0.89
